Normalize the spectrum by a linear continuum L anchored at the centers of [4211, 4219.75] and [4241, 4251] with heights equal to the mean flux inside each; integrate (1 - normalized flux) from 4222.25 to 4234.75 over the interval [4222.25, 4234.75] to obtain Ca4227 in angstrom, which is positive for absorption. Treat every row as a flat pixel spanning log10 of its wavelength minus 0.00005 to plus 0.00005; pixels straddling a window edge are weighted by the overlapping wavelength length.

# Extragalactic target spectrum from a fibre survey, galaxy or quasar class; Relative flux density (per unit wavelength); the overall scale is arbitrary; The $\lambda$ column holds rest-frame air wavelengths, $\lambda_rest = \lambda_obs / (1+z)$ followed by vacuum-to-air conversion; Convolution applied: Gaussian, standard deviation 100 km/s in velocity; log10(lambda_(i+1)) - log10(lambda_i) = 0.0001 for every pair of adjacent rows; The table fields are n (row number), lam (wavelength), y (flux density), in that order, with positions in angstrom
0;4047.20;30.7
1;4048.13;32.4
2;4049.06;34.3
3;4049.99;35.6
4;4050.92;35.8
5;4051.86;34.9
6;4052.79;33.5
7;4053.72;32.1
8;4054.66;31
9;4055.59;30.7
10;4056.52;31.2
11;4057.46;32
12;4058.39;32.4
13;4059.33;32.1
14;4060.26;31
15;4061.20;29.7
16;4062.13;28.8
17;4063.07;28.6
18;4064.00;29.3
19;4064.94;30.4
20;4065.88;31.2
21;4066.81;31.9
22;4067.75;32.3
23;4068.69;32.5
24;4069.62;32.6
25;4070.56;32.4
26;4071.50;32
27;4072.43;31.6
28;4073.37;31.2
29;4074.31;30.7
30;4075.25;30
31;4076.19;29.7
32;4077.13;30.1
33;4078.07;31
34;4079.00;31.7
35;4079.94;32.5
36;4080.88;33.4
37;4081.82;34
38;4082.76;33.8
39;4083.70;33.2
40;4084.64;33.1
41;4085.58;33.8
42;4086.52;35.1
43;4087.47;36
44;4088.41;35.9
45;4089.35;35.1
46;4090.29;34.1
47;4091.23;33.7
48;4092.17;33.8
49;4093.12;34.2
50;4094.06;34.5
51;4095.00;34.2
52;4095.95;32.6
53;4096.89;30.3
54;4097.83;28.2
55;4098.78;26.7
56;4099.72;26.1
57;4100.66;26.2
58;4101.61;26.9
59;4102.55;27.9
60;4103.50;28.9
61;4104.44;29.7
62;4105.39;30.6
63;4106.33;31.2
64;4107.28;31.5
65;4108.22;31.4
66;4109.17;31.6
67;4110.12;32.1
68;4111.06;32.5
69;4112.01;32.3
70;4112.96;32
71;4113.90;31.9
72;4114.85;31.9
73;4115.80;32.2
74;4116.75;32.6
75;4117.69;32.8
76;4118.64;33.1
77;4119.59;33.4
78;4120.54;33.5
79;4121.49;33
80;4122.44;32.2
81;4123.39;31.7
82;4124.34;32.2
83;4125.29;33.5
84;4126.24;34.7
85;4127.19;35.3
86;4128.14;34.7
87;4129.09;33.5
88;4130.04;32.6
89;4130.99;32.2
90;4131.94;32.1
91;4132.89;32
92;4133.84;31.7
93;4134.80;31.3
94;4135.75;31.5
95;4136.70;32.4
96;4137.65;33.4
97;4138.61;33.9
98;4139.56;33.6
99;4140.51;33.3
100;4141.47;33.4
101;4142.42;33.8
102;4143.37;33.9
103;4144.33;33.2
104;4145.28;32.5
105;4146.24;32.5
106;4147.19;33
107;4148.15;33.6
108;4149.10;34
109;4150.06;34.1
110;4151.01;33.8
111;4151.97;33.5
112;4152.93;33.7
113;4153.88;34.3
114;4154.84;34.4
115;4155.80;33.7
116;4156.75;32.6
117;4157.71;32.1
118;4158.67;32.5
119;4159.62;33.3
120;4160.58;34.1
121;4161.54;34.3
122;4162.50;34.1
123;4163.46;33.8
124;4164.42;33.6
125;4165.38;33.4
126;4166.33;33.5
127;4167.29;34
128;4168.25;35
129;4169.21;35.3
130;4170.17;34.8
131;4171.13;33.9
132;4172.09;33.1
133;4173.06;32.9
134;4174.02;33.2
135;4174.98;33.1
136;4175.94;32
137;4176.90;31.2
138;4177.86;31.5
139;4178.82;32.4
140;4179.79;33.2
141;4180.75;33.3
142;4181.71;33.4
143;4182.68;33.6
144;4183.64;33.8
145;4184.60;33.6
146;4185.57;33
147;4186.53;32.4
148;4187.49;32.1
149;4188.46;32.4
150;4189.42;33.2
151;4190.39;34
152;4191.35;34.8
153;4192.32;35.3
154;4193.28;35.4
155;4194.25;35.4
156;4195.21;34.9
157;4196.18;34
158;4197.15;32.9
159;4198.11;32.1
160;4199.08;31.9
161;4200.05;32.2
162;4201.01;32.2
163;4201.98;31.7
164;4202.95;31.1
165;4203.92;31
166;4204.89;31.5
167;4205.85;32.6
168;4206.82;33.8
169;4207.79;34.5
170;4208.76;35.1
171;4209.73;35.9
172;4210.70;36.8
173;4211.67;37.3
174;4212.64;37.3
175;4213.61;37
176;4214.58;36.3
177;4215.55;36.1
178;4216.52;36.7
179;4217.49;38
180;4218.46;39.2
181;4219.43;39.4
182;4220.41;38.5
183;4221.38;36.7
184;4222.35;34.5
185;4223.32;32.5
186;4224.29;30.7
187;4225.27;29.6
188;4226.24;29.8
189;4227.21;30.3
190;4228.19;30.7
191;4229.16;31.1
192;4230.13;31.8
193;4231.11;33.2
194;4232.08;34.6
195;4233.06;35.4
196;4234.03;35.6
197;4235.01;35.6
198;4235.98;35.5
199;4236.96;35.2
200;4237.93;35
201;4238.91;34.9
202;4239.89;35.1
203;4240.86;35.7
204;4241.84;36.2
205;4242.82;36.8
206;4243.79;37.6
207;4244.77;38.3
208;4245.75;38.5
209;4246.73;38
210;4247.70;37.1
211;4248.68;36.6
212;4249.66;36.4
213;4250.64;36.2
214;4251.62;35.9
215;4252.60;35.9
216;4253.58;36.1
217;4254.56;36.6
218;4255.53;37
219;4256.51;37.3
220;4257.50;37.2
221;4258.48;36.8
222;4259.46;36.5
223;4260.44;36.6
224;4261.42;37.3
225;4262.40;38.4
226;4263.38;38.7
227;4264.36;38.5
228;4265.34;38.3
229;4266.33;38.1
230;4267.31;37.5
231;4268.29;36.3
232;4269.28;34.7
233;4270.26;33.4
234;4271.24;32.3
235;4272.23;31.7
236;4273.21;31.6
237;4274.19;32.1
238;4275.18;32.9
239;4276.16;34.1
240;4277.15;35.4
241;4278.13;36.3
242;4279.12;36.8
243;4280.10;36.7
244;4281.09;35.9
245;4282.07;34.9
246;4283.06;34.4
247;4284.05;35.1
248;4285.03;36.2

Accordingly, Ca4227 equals 1.68 angstrom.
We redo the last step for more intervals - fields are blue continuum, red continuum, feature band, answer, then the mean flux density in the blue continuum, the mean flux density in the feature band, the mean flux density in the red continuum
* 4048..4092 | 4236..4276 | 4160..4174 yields 0.1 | 32.4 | 33.9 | 36.1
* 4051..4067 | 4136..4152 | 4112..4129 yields -0.1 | 31.3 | 33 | 33.4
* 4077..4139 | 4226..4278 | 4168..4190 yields 0.5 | 32.2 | 33.1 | 35.5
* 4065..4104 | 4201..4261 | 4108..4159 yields 0.0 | 31.8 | 32.9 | 35.2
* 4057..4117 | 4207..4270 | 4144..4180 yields 0.3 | 31.6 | 33.4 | 35.9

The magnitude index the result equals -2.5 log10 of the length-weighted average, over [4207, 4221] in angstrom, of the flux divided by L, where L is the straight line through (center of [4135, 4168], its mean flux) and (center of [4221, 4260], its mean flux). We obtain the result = -0.07 mag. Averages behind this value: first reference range 33.4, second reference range 35.1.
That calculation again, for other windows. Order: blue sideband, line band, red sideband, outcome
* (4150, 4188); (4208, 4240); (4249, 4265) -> 0.023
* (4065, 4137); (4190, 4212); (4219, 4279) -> 0.018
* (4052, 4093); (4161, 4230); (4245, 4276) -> 0.031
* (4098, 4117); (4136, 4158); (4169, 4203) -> -0.056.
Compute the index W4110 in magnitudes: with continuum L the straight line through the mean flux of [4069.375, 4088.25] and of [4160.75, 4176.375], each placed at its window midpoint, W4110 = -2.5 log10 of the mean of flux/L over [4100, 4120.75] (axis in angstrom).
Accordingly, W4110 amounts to 0.06 mag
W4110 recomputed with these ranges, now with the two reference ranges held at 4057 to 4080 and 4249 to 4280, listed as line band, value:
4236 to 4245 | -0.02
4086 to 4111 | 0.01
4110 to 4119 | 0.00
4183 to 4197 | 0.01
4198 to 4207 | 0.08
